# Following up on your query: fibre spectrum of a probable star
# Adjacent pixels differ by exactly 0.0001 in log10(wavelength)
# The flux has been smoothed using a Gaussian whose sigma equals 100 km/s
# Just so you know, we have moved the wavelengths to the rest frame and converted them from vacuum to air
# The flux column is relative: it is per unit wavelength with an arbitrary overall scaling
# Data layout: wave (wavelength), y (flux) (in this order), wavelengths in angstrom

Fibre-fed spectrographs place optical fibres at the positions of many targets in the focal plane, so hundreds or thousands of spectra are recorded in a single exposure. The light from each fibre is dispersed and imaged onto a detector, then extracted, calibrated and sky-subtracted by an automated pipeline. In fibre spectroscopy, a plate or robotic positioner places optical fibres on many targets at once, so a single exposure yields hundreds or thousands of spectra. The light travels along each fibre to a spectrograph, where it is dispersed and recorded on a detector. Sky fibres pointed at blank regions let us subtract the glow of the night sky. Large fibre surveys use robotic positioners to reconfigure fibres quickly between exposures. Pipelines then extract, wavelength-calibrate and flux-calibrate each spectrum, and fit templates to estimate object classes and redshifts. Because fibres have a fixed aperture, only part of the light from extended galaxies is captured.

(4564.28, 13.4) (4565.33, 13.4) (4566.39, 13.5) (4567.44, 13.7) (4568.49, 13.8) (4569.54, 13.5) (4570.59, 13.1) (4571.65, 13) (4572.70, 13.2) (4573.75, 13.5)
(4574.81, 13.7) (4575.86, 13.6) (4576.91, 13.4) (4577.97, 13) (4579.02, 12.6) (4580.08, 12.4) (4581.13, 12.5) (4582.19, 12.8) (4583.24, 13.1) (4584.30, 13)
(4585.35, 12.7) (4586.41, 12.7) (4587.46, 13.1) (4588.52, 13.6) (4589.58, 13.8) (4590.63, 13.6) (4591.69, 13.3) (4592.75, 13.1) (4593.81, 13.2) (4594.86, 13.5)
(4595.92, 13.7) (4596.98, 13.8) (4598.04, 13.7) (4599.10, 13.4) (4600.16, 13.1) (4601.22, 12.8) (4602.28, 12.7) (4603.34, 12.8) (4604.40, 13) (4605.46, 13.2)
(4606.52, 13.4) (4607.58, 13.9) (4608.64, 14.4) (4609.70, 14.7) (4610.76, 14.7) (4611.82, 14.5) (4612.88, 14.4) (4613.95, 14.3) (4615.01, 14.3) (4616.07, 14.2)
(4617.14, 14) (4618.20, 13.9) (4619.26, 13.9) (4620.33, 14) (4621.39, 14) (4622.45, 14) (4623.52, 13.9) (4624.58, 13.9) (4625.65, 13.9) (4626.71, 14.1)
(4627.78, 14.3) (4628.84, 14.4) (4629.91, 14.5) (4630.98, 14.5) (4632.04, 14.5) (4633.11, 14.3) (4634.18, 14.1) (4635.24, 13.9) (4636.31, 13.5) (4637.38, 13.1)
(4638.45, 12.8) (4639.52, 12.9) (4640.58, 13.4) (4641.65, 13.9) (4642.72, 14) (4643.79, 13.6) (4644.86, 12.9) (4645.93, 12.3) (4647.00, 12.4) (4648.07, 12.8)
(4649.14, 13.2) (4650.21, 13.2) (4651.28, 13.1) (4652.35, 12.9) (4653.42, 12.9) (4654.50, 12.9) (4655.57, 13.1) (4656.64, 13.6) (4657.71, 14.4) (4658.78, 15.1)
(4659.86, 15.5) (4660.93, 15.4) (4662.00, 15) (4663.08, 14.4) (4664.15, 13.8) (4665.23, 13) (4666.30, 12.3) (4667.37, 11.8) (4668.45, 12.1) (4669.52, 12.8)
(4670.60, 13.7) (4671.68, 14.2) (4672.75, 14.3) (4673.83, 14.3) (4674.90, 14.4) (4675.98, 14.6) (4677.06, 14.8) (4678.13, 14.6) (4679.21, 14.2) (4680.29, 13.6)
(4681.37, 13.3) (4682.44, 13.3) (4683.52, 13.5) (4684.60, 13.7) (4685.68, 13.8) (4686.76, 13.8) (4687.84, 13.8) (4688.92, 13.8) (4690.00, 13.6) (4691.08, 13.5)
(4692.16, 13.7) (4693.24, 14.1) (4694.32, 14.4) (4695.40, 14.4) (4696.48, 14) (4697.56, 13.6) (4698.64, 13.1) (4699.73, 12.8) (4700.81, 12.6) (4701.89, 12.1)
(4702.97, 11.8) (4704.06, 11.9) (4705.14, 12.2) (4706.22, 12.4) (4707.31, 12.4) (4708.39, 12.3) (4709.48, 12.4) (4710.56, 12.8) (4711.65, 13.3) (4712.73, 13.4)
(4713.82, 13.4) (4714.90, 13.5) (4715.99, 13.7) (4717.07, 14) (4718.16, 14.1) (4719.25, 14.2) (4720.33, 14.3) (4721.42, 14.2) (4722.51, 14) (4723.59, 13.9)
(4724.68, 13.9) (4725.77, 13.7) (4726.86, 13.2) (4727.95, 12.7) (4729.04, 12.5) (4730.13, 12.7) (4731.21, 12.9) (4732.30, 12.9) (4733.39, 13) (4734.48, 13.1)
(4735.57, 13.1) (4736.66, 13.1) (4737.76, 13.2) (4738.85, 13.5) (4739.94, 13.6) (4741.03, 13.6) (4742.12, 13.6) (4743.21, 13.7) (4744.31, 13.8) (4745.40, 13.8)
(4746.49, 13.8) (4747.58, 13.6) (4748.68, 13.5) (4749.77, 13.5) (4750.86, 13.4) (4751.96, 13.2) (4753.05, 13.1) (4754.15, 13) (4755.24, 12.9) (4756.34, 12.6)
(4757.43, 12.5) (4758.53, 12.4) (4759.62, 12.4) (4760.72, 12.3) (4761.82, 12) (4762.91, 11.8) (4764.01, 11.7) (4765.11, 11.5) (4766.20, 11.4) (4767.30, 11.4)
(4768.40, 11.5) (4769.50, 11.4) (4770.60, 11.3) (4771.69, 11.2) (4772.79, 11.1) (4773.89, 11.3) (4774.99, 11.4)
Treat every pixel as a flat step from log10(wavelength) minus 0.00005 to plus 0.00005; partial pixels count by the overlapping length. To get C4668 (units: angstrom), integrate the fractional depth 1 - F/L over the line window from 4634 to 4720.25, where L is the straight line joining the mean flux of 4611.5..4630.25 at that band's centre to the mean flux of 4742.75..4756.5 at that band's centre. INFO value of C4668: 2.1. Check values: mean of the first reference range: 14.1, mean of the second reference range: 13.4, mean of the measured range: 13.5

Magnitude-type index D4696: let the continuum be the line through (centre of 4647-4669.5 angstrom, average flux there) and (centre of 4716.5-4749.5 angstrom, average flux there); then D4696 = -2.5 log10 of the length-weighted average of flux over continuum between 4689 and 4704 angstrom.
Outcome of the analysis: 0.014 mag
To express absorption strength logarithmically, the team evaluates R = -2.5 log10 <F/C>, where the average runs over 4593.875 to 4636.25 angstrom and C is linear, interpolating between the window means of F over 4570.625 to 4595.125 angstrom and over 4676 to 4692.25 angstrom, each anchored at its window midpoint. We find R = -0.043 mag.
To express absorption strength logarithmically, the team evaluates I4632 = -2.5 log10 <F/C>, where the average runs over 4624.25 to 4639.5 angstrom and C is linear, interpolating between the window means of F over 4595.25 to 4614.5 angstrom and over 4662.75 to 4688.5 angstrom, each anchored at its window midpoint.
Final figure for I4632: -0.02 mag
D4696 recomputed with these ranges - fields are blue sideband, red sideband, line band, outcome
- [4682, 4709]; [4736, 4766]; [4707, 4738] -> -0.02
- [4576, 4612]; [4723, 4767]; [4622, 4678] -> -0.04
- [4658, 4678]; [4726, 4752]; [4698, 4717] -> 0.07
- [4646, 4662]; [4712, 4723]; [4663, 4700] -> 0.00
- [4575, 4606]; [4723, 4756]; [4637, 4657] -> 0.01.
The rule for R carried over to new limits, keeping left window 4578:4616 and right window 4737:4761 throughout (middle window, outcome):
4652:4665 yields -0.06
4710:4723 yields -0.04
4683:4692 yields -0.03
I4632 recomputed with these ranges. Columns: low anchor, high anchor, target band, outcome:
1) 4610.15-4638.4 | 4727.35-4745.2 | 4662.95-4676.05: 0.02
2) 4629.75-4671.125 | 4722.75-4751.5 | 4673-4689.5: -0.04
